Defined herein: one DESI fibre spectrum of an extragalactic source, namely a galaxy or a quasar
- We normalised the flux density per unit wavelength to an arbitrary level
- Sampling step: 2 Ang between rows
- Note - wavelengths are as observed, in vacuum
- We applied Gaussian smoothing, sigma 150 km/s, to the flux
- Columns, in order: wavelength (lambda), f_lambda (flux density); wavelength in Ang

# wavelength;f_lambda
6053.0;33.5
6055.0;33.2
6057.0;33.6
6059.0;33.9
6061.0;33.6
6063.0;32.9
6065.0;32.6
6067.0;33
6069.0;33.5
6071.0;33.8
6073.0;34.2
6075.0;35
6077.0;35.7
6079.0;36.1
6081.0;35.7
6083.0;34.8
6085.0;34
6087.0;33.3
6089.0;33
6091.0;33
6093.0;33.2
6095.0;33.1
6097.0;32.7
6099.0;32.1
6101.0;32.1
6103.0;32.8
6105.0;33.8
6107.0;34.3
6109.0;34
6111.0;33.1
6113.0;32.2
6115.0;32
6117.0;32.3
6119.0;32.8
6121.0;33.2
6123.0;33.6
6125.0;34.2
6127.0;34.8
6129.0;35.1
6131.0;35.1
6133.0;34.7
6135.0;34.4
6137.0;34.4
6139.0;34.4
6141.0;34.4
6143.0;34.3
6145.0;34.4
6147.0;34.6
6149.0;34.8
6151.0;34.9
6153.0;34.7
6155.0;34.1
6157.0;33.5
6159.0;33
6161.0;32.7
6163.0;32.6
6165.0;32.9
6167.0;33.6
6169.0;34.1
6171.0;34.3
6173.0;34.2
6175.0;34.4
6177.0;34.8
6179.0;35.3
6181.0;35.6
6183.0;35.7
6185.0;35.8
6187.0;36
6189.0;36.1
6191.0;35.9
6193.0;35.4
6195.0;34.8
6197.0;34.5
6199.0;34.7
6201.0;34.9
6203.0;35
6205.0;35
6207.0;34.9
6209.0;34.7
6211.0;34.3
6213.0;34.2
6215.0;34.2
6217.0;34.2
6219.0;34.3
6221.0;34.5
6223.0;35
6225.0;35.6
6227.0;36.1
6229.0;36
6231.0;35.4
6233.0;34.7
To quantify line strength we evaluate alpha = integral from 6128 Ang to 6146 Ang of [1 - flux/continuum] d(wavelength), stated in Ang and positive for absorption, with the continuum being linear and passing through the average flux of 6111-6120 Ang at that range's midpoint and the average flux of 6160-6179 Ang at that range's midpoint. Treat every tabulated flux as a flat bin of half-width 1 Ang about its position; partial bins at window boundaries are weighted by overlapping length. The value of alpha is -0.88 Ang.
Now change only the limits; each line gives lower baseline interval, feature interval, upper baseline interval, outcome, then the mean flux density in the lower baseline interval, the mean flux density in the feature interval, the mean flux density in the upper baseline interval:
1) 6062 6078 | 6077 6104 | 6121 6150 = 0.33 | 33.8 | 33.6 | 34.5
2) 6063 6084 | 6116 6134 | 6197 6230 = 0.29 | 34.4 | 34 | 34.8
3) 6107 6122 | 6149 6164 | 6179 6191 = 0.39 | 32.9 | 33.7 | 35.8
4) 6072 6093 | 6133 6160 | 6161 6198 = 0.24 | 34.4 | 34.3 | 34.7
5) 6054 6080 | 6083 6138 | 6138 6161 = 0.97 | 33.9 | 33.5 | 34.2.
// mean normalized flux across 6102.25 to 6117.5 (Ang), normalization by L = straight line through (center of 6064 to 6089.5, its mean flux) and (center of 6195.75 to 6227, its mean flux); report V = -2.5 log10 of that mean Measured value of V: 0.041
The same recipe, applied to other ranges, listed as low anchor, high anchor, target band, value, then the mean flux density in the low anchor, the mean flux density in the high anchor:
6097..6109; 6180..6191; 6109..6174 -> 0.016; 33.1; 35.8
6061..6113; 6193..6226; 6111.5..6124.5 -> 0.038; 33.6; 34.7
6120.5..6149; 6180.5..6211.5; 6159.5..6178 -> 0.037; 34.4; 35.2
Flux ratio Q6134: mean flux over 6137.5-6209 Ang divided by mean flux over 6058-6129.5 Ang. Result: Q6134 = 1.0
